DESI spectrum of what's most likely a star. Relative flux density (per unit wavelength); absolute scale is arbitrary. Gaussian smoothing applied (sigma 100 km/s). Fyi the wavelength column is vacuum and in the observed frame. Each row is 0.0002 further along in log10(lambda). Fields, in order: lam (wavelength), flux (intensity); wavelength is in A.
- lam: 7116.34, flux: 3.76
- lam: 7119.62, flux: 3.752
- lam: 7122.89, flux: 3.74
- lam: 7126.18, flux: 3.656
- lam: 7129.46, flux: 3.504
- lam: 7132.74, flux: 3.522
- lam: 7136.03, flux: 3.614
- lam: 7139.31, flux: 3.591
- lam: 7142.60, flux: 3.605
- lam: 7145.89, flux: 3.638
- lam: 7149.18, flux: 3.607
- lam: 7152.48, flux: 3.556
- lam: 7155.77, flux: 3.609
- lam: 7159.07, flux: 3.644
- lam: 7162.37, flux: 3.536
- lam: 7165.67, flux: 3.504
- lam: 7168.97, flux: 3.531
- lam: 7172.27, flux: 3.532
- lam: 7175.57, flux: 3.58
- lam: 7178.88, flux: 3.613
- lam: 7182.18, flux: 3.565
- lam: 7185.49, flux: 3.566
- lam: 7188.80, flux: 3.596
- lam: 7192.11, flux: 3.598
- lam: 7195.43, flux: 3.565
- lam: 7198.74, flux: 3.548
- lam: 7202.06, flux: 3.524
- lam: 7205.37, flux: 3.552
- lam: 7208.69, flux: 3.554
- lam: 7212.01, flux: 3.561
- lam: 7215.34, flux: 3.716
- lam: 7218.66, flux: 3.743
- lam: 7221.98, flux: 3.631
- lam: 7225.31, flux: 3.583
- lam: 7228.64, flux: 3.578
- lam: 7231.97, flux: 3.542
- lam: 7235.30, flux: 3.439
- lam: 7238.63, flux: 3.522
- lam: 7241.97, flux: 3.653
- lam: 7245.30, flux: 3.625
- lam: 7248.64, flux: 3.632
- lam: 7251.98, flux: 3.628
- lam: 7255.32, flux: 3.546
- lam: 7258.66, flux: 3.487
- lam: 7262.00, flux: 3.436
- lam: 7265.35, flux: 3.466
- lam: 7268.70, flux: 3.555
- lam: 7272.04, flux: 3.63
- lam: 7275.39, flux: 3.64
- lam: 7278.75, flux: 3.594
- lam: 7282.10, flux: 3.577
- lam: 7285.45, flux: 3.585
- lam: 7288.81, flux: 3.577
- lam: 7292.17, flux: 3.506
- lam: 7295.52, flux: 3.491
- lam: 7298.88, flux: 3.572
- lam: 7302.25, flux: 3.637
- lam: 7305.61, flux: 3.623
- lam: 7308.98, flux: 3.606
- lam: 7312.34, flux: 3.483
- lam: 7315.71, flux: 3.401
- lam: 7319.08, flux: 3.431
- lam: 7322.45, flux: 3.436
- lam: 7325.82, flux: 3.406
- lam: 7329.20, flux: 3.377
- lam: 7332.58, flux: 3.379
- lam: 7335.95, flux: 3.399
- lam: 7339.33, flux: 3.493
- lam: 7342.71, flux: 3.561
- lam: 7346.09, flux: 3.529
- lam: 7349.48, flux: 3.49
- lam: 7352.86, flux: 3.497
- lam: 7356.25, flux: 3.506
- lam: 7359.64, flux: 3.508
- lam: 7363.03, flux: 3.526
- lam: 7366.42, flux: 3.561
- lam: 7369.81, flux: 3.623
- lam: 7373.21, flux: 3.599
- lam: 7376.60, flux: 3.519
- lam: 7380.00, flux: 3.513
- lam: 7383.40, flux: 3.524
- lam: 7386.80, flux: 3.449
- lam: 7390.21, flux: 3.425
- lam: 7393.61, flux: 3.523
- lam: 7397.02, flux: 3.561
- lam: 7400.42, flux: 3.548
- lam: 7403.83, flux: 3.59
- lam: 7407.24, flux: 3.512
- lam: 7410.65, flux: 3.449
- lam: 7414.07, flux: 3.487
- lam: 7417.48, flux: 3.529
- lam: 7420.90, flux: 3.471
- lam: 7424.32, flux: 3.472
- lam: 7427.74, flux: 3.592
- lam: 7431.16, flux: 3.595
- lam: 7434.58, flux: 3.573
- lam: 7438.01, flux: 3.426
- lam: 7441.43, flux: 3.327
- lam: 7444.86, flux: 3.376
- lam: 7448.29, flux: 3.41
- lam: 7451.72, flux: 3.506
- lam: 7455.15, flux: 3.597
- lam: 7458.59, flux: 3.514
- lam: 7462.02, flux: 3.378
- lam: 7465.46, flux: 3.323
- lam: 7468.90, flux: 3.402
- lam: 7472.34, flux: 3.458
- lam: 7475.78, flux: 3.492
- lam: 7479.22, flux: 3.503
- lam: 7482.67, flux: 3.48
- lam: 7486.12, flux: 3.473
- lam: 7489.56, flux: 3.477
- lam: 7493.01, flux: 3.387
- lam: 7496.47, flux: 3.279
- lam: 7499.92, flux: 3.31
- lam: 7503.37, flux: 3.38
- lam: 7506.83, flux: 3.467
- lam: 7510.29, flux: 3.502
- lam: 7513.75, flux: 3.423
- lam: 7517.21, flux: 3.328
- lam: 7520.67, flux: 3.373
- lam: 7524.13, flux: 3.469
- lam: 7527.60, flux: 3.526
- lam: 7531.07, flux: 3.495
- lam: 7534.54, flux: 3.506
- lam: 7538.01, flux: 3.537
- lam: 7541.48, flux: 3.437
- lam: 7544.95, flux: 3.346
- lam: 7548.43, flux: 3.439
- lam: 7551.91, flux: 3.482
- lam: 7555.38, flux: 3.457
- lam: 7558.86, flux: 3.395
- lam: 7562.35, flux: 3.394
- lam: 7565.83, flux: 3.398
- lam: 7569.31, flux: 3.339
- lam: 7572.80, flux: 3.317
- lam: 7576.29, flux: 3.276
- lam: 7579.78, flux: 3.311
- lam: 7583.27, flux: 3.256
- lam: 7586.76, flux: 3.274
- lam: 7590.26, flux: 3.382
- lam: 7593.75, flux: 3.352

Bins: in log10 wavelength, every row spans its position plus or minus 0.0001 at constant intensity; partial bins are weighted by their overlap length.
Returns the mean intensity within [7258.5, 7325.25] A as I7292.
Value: 3.54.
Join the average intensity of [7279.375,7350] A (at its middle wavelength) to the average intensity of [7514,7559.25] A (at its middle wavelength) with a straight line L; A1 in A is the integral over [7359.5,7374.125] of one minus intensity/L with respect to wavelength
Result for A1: -0.3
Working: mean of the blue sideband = 3.5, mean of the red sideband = 3.45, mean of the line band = 3.57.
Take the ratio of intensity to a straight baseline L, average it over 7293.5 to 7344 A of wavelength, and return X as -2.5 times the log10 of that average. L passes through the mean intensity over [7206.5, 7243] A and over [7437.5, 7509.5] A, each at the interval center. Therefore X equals 0.01 mag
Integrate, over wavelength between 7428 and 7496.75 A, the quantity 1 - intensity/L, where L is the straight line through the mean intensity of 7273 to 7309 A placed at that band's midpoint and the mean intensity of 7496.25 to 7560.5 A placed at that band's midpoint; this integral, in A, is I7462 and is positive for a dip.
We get 0.38 A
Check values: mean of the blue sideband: 3.58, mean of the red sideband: 3.43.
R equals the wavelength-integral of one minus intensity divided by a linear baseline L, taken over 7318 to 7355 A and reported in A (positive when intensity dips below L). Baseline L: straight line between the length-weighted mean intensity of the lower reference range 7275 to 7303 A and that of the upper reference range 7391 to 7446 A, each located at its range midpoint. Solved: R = 0.9 A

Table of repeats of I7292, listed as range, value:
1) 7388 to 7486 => 3.48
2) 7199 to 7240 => 3.58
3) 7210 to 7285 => 3.58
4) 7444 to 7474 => 3.44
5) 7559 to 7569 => 3.39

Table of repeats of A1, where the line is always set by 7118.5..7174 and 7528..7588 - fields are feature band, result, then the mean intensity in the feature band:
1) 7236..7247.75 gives -0.1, 3.59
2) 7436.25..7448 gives 0.2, 3.38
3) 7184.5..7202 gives 0.0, 3.57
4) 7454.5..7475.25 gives 0.0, 3.44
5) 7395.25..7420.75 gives -0.4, 3.52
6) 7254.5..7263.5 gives 0.1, 3.49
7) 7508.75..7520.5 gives 0.0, 3.41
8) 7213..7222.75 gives -0.4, 3.69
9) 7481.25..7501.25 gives 0.2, 3.4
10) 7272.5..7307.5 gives -0.6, 3.58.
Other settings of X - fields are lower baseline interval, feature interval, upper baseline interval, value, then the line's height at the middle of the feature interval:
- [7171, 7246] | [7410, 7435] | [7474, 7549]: -0.01 mag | 3.48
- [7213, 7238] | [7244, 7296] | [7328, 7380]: 0.00 mag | 3.57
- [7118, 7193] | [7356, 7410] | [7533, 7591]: -0.02 mag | 3.48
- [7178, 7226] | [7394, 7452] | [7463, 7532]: -0.01 mag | 3.47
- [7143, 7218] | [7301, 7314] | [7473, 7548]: -0.02 mag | 3.53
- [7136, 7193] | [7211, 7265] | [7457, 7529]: -0.01 mag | 3.55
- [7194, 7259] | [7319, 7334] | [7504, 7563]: 0.04 mag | 3.54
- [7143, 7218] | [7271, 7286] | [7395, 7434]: -0.01 mag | 3.56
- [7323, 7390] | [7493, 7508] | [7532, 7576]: 0.03 mag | 3.44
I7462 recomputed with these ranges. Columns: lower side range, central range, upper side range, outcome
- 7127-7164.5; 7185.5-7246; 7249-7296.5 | -0.27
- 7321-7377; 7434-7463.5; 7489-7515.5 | -0.17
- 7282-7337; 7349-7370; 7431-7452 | -0.29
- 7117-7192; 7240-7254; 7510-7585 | -0.31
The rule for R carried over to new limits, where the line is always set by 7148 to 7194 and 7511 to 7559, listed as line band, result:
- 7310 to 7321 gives 0.23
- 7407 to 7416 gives 0.03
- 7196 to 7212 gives 0.06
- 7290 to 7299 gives 0.03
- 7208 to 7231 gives -0.44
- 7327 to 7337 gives 0.38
